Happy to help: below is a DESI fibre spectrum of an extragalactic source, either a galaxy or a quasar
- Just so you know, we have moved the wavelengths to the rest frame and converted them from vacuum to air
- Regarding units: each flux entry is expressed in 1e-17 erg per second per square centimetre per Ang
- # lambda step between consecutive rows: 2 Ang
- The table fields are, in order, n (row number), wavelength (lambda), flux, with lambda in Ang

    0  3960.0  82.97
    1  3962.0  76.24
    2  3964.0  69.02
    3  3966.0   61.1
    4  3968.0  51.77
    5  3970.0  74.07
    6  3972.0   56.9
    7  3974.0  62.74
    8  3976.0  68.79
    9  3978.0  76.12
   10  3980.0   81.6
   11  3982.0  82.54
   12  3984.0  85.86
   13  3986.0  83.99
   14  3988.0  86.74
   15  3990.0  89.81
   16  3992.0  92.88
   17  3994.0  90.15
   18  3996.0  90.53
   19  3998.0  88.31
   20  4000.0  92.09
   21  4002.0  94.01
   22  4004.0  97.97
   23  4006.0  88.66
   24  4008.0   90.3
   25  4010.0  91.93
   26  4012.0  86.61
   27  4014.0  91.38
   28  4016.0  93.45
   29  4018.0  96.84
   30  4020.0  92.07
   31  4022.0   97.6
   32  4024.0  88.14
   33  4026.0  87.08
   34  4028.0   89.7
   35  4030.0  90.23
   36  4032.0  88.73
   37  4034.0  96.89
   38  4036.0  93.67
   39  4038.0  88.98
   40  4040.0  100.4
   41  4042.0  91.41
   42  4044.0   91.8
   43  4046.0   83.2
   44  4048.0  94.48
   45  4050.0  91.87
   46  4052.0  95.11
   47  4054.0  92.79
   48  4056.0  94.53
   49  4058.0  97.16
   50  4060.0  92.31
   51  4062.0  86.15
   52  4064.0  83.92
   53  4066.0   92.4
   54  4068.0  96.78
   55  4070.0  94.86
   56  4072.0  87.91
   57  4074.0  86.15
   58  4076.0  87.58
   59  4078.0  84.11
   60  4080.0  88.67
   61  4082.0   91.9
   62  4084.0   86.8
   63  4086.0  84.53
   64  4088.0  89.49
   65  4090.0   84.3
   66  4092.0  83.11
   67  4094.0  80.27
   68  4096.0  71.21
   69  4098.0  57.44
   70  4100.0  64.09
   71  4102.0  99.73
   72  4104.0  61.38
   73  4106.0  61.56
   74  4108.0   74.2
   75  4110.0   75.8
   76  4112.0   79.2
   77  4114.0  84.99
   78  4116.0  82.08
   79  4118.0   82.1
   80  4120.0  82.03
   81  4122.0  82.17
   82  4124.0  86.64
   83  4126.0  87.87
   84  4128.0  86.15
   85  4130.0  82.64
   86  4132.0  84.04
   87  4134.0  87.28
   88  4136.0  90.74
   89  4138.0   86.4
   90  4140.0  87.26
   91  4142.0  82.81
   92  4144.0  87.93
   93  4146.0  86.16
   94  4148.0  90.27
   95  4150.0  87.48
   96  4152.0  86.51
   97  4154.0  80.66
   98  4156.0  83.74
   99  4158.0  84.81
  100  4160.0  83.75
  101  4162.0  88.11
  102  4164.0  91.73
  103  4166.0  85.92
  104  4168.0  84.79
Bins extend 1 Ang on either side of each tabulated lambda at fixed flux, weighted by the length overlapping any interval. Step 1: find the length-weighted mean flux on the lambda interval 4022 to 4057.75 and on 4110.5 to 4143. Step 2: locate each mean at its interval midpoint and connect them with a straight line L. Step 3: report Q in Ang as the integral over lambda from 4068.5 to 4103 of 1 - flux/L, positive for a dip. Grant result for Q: 1.7 Ang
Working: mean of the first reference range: 92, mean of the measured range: 83.8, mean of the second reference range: 84.5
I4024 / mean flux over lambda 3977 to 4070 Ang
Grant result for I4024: 90.7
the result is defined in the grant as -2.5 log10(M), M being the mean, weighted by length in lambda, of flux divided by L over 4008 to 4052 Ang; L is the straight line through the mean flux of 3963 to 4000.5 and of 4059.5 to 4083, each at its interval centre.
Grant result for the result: -0.10 mag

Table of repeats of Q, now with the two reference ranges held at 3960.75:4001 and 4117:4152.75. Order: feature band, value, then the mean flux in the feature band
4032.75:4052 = -2.7 Ang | 92.6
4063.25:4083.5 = -1.6 Ang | 89.4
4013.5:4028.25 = -2.2 Ang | 92.2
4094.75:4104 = 1.3 Ang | 72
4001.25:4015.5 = -2.2 Ang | 91.6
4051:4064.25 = -1.6 Ang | 92.2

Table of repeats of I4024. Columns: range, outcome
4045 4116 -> 84.5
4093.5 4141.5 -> 79.9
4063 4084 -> 89.3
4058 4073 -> 91.1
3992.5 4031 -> 91.4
